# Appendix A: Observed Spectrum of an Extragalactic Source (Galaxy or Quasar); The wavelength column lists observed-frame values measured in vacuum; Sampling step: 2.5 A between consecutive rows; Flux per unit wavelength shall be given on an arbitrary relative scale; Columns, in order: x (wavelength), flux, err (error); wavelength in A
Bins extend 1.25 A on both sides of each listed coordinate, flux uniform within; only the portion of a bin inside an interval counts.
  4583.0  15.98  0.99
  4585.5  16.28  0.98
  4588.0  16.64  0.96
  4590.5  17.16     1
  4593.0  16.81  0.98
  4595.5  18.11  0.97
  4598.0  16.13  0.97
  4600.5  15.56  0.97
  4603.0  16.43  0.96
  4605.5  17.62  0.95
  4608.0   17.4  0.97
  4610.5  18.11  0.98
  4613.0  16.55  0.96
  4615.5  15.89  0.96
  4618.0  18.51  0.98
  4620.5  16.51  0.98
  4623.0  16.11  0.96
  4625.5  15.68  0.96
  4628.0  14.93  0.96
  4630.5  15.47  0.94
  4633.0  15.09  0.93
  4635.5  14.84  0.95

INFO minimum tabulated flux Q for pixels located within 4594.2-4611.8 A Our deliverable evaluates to 15.56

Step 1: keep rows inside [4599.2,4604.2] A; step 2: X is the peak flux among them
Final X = 16.43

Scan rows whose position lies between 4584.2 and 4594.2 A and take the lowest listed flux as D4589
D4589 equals 16.28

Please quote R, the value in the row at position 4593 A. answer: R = 16.81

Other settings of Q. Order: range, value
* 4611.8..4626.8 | 15.68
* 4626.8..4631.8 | 14.93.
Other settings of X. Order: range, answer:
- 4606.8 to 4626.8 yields 18.51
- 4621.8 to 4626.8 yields 16.11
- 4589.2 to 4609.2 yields 18.11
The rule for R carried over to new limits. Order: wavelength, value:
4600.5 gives 15.56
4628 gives 14.93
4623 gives 16.11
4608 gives 17.4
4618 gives 18.51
